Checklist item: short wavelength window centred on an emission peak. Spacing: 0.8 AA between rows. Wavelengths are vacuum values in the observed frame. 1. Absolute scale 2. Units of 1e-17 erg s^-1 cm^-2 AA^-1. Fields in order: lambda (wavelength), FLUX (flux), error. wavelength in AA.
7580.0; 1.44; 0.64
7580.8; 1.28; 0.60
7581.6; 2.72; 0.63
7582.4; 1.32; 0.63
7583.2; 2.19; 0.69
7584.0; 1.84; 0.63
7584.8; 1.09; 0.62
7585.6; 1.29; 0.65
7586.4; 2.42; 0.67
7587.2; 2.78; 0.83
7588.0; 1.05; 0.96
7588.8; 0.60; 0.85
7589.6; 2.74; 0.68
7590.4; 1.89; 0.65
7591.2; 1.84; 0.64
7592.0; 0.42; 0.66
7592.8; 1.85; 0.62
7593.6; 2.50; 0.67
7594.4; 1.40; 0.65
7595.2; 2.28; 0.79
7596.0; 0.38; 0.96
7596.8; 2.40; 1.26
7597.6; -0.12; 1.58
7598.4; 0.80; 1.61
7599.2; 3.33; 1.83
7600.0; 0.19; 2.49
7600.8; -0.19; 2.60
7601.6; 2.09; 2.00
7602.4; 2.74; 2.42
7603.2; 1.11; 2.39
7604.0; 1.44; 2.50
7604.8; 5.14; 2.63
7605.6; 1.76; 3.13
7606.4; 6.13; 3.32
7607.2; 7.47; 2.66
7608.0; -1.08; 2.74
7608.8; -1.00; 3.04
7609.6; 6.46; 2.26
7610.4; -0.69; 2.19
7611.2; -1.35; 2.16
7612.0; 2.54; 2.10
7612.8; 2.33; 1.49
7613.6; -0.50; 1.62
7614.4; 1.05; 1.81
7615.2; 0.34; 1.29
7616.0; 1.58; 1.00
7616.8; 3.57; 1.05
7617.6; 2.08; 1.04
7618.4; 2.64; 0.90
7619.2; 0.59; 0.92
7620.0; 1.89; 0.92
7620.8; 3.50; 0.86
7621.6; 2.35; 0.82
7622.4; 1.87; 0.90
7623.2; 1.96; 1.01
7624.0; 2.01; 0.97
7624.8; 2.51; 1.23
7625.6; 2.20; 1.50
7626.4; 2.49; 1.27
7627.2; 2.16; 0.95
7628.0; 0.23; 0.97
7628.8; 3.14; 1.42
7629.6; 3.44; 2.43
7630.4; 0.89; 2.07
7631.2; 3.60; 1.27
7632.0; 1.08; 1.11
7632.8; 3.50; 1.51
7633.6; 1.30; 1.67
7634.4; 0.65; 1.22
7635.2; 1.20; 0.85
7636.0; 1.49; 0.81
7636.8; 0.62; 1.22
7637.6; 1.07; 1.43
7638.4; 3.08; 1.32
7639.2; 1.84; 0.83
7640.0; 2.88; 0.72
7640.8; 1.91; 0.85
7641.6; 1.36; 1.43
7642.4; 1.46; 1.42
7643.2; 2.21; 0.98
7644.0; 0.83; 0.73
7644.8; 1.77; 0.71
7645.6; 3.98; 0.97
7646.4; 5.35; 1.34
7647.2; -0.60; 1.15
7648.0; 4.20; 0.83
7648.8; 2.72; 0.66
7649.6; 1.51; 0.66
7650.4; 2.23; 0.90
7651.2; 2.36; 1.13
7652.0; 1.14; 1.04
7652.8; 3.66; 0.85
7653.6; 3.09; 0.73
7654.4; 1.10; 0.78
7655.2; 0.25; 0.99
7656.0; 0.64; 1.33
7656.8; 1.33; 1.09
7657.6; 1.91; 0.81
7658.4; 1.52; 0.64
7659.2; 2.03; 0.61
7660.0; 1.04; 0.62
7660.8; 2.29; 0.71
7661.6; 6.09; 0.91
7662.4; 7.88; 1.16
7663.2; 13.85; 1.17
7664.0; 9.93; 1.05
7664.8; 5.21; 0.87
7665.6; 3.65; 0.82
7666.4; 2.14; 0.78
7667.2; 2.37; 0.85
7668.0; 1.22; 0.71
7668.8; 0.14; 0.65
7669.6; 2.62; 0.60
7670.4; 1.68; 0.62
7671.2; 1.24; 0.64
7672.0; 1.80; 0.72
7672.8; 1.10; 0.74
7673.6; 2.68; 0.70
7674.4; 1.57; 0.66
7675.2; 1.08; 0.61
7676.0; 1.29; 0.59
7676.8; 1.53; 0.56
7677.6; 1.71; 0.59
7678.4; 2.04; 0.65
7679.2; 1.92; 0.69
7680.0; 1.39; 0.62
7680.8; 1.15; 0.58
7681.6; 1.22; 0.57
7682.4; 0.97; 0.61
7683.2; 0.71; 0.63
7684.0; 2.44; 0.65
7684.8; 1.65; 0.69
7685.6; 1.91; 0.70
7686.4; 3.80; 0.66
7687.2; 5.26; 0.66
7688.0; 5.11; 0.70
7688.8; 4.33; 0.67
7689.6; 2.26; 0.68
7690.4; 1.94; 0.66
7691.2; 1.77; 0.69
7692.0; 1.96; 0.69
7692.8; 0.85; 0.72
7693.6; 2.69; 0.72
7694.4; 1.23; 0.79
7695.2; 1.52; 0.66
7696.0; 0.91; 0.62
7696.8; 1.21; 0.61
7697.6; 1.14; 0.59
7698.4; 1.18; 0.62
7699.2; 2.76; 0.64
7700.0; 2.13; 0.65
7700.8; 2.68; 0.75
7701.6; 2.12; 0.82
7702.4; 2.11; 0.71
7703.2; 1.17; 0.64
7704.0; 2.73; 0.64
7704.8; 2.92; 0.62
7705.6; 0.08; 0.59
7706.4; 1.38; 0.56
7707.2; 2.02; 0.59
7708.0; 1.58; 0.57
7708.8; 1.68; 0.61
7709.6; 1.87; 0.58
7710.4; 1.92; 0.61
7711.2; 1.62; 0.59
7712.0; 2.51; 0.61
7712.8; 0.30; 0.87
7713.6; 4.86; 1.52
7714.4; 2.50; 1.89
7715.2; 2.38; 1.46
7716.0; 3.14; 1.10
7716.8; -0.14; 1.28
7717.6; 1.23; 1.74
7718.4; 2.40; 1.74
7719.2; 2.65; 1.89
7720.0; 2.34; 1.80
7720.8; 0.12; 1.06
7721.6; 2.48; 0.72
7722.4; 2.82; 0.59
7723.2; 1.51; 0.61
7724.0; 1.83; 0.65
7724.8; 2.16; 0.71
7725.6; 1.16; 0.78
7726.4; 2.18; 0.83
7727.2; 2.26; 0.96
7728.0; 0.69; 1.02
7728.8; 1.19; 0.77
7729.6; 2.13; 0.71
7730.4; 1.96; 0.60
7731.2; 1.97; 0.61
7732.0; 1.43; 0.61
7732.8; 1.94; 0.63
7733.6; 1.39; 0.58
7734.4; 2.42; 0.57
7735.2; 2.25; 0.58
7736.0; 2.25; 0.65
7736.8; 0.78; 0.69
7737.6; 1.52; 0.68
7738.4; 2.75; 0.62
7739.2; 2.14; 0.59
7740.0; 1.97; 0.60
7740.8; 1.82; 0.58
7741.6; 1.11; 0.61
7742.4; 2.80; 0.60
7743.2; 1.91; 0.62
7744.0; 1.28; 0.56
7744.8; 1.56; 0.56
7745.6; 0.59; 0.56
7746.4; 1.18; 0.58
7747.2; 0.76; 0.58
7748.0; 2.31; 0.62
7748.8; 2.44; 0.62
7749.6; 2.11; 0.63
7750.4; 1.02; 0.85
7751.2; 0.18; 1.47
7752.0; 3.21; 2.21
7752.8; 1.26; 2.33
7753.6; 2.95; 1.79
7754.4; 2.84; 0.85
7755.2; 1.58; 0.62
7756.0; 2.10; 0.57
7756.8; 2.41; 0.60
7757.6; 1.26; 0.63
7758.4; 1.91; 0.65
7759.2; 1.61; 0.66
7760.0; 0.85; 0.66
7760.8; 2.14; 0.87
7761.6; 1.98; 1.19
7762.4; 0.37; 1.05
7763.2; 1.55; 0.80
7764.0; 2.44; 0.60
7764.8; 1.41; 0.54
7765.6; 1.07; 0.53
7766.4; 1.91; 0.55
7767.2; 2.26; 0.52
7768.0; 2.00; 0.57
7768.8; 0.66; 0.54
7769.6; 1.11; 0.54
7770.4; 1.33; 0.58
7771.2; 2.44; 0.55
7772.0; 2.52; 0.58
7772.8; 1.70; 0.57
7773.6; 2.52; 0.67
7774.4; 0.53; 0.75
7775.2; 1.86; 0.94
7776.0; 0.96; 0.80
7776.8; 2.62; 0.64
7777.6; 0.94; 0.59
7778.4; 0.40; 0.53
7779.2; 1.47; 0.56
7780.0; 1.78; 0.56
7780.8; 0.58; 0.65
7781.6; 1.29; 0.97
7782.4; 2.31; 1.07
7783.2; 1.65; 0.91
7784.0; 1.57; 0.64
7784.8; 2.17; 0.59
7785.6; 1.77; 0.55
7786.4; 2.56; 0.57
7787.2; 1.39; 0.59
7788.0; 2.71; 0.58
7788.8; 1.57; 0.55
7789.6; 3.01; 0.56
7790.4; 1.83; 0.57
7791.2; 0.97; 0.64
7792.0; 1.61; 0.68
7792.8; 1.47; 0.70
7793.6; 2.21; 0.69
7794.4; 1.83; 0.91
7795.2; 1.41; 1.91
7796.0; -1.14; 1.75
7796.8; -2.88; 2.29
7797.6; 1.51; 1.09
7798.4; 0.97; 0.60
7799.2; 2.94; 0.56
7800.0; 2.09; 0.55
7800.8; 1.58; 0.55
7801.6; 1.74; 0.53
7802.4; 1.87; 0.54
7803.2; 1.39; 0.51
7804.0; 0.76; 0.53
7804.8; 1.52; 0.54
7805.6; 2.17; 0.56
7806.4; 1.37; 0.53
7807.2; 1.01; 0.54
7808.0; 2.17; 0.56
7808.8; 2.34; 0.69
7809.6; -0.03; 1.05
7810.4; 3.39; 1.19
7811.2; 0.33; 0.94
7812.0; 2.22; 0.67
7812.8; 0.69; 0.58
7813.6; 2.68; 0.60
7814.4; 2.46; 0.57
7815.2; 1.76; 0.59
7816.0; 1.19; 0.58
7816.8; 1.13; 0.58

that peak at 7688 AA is [N II]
